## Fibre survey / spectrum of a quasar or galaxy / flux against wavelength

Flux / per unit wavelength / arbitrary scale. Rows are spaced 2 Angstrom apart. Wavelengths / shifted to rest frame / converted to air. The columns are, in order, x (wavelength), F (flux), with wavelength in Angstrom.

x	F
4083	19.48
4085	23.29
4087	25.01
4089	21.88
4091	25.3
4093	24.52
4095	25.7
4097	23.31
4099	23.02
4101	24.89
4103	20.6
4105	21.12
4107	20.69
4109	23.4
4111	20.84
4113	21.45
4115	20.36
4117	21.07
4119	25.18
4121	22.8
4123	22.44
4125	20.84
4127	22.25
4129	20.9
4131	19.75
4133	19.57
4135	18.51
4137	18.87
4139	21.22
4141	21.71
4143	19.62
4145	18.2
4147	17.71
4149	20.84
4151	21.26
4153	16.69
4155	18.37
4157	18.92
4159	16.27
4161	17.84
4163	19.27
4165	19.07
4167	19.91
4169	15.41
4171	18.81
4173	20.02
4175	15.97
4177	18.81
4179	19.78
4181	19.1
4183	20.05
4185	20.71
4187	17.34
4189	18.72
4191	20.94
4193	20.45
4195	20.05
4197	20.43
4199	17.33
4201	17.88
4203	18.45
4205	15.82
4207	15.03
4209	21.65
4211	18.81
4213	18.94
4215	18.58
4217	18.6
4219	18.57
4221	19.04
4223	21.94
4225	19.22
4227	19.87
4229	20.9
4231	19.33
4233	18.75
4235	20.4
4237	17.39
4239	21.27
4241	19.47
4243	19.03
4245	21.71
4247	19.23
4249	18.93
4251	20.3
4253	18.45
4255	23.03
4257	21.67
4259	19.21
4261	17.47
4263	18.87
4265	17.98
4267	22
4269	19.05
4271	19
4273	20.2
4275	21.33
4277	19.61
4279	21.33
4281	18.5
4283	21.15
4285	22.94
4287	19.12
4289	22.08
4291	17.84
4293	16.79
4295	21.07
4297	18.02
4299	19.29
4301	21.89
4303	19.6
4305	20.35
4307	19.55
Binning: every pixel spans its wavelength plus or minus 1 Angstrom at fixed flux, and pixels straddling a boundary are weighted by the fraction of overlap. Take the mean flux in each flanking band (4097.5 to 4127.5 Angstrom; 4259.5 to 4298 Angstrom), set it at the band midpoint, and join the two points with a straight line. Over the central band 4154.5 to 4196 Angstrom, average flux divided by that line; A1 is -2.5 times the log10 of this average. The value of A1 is 0.13 mag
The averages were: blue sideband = 22.1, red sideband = 19.7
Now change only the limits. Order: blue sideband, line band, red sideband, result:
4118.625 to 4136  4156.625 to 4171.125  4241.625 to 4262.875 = 0.15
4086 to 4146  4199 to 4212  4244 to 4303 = 0.16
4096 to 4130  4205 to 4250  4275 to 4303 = 0.08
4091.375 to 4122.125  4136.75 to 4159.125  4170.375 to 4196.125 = 0.09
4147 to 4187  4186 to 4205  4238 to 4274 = 0.01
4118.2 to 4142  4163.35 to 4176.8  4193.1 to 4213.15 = 0.08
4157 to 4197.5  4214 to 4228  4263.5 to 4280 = 0.00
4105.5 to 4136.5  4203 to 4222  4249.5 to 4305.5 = 0.12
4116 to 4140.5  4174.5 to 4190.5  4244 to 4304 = 0.09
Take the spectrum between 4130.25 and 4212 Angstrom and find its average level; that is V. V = 18.9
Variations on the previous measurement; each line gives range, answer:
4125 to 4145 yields 20.2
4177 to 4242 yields 19.2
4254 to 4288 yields 20.1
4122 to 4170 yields 19.4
